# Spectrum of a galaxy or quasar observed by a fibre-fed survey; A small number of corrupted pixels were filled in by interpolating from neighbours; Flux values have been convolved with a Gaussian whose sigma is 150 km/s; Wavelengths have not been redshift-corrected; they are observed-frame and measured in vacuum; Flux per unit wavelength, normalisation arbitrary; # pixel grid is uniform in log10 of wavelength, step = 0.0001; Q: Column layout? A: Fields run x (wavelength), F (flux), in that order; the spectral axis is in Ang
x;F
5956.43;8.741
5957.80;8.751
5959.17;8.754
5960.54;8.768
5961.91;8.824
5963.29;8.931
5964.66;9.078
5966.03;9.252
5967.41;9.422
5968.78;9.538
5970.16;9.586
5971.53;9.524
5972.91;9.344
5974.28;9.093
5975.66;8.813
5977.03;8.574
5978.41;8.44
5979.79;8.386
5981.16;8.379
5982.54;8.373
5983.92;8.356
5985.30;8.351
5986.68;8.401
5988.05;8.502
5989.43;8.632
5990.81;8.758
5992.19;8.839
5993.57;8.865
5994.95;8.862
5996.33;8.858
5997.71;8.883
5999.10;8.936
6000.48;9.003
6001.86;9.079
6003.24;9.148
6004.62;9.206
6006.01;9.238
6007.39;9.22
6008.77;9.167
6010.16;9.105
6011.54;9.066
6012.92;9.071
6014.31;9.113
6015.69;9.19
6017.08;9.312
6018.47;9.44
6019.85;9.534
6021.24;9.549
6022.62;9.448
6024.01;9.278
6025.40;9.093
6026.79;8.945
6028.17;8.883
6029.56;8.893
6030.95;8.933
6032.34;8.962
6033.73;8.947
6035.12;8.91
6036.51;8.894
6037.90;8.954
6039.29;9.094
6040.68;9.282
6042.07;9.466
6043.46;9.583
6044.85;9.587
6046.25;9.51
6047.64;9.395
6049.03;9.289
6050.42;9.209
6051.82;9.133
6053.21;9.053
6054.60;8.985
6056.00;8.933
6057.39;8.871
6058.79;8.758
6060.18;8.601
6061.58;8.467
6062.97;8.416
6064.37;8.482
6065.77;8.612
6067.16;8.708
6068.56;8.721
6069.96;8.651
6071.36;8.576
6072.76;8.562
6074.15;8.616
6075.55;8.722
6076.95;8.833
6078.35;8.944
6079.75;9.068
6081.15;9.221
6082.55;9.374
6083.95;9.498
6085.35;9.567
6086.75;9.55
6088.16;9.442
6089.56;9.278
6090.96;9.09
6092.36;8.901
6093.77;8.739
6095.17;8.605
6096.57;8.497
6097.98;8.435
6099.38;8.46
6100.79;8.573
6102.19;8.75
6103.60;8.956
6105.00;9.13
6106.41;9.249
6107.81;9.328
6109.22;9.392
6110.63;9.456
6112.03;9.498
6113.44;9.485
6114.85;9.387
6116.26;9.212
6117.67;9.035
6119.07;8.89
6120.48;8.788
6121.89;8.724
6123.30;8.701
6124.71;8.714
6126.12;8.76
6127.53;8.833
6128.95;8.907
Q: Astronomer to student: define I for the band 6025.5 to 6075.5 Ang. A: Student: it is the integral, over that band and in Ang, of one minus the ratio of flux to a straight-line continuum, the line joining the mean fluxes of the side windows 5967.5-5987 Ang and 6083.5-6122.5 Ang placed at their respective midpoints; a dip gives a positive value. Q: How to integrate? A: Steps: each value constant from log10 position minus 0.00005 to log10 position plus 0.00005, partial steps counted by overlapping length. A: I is 0.1 Ang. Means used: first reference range 8.82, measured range 8.94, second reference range 9.07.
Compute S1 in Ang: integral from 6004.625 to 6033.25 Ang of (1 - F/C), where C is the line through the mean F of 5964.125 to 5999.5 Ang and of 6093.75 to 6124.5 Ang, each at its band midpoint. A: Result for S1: -0.9 Ang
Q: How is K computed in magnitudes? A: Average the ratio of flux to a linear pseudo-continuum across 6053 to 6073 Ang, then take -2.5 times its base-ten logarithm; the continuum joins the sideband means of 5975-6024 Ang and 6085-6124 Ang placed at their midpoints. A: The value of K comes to 0.04 mag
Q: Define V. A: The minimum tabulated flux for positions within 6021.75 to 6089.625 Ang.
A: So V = 8.416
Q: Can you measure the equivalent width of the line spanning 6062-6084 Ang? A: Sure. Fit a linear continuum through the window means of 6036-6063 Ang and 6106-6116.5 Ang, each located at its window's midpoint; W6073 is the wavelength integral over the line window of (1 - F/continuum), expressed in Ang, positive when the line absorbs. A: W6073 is 1.0 Ang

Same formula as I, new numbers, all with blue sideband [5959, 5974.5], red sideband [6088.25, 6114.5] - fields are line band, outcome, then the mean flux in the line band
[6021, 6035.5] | 0.1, 9.07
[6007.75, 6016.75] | 0.0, 9.13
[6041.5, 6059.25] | -0.3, 9.22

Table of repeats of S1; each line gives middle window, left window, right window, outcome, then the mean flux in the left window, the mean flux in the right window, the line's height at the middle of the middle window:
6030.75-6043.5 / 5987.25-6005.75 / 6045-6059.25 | 0.0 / 8.9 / 9.13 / 9.07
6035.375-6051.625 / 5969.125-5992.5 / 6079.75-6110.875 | -0.7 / 8.74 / 9.06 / 8.91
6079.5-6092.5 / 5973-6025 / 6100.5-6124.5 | -0.4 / 8.94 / 9.1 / 9.06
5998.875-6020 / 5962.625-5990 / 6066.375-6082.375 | -0.8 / 8.85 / 8.8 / 8.84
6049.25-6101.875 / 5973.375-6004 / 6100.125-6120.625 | 0.9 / 8.71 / 9.16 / 9.03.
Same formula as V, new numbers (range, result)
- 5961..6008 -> 8.351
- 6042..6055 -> 8.985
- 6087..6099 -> 8.435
